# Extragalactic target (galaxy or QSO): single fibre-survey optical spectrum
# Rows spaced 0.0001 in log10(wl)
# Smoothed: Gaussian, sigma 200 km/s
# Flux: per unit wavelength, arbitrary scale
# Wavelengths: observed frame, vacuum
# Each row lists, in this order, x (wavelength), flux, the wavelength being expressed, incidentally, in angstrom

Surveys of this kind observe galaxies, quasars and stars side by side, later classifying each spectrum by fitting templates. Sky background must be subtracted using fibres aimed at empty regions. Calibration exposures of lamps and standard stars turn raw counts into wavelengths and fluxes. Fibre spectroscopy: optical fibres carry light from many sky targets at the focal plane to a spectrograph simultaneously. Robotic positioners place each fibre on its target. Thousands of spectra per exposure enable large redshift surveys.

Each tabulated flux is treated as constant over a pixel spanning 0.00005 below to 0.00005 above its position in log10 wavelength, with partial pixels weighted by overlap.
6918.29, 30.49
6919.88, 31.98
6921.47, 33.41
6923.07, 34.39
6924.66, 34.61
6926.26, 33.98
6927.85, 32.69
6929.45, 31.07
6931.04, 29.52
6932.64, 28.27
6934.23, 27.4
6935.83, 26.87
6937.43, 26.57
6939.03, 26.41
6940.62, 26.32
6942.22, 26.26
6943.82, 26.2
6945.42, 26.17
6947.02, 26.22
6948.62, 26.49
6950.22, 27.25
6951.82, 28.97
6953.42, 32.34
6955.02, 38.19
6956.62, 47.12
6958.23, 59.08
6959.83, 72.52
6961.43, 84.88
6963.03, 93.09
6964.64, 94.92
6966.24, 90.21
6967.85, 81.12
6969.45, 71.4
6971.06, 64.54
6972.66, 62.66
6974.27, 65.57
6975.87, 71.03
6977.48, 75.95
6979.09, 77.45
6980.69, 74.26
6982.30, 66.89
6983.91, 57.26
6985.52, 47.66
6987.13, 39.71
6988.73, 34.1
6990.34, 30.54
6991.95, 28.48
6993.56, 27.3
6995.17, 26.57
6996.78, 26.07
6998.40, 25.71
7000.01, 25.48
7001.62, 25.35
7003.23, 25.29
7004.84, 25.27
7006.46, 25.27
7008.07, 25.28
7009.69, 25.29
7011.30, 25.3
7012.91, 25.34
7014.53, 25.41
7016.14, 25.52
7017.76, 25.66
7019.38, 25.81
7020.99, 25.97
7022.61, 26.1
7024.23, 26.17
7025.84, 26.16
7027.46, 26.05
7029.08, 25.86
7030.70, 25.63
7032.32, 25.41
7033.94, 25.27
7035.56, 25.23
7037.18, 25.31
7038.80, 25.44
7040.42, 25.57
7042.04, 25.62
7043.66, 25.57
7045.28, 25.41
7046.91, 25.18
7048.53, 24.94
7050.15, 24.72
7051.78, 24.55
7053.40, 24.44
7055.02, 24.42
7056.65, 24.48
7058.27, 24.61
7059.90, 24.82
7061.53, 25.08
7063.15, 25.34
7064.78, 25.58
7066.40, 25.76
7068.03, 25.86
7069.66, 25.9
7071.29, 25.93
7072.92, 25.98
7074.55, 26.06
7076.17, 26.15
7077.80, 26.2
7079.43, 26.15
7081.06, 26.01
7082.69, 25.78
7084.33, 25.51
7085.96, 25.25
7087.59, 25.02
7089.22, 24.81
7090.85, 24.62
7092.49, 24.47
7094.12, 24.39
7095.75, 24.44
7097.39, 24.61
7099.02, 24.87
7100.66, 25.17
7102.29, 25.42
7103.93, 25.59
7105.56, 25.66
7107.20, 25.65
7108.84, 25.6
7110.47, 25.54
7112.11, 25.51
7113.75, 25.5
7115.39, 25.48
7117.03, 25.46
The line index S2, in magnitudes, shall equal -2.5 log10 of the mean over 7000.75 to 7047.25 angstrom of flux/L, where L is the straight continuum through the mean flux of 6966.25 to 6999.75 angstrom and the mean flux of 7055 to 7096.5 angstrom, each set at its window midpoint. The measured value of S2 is 0.50 mag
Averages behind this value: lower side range 53.1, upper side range 25.3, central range 25.5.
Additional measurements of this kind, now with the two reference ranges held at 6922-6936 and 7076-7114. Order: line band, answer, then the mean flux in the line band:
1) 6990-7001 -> 0.073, 27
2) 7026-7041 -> 0.080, 25.5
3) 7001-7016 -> 0.124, 25.3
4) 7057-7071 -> 0.044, 25.4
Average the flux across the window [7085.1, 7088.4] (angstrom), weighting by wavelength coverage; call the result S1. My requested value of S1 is 25.2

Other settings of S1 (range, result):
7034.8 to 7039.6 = 25.3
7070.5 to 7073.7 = 25.9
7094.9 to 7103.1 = 24.9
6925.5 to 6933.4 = 31.1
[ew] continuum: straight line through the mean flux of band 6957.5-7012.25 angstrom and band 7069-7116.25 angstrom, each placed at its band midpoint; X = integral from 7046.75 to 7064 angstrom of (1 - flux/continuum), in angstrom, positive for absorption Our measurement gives 4.82 angstrom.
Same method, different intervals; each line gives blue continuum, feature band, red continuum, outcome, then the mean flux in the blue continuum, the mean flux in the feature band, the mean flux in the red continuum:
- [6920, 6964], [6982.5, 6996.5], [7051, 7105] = -1.7 angstrom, 37.4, 37.4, 25.3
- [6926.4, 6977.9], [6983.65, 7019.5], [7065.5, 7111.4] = 10.0 angstrom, 48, 28.9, 25.4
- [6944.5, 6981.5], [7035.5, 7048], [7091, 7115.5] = 4.7 angstrom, 60.4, 25.4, 25.2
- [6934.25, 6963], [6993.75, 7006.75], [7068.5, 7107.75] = 3.0 angstrom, 38.2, 25.7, 25.4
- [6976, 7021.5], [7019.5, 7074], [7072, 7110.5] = 9.0 angstrom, 36.1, 25.4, 25.4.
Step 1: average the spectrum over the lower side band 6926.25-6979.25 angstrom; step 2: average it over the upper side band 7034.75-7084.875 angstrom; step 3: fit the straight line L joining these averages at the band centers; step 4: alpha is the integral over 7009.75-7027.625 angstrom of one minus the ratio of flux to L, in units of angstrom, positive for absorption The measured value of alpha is 4.5 angstrom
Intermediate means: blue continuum 48.7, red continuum 25.4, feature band 25.8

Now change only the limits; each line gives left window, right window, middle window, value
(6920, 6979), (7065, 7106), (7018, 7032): 3.6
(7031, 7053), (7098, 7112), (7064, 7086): -0.5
